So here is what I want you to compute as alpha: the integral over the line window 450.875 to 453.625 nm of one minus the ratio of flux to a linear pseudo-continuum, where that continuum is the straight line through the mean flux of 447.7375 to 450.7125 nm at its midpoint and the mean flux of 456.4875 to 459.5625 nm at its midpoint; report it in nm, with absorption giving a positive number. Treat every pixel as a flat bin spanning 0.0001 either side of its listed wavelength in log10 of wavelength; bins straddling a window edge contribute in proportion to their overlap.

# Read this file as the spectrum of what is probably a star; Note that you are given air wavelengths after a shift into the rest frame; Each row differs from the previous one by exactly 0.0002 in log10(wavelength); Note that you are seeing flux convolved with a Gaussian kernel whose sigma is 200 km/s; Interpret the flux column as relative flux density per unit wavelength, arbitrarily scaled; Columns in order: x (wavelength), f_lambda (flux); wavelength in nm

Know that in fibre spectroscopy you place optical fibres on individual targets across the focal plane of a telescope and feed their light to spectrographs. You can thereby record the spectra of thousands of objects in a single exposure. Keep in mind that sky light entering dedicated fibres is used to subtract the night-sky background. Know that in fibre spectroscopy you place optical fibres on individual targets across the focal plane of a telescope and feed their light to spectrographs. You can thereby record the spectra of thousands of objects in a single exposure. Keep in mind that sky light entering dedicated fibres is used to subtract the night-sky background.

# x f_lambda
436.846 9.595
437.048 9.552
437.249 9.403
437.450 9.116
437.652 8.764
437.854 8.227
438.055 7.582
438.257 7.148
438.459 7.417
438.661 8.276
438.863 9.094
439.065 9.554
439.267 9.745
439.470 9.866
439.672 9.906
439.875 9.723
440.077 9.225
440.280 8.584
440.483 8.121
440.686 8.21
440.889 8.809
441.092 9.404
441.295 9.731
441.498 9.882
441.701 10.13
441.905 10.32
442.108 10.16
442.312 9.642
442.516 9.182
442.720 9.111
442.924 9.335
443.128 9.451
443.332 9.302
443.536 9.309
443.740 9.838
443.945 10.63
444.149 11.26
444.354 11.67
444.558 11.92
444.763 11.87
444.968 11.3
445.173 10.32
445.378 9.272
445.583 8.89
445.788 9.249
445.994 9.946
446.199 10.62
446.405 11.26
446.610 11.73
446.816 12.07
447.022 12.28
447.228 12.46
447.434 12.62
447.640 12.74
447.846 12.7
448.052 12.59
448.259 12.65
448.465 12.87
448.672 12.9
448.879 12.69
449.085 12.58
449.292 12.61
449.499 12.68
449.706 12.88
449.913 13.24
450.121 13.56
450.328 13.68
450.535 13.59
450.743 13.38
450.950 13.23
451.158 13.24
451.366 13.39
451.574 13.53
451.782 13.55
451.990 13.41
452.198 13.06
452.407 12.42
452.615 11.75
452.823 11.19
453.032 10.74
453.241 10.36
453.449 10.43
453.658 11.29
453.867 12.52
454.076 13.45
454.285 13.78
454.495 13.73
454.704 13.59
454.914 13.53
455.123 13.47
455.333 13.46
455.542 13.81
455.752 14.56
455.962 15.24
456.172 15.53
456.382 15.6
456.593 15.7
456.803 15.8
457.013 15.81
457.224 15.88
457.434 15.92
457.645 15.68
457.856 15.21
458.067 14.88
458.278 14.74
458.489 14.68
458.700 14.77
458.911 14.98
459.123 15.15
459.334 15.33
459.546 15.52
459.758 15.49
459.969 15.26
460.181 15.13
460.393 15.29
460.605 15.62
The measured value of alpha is 0.29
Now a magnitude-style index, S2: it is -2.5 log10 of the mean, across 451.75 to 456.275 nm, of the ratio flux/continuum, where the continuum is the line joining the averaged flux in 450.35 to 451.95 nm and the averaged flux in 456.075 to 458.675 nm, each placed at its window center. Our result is 0.11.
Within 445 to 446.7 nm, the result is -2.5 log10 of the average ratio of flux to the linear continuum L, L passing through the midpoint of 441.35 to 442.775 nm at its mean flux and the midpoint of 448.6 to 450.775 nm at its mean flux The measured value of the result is 0.12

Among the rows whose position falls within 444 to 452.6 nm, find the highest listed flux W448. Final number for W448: 13.68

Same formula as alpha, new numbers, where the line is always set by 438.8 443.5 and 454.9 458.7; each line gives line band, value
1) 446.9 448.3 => -0.10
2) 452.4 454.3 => 0.29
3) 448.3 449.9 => -0.07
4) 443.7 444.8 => -0.07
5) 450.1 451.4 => -0.06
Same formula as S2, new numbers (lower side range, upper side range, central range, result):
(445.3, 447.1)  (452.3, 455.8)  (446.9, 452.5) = -0.135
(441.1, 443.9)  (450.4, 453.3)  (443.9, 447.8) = -0.045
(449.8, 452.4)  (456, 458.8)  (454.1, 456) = 0.061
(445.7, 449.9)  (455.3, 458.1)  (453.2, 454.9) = 0.148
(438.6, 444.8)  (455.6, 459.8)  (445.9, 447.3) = -0.004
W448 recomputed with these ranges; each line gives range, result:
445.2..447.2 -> 12.28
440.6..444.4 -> 11.67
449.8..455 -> 13.78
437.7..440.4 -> 9.906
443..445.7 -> 11.92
